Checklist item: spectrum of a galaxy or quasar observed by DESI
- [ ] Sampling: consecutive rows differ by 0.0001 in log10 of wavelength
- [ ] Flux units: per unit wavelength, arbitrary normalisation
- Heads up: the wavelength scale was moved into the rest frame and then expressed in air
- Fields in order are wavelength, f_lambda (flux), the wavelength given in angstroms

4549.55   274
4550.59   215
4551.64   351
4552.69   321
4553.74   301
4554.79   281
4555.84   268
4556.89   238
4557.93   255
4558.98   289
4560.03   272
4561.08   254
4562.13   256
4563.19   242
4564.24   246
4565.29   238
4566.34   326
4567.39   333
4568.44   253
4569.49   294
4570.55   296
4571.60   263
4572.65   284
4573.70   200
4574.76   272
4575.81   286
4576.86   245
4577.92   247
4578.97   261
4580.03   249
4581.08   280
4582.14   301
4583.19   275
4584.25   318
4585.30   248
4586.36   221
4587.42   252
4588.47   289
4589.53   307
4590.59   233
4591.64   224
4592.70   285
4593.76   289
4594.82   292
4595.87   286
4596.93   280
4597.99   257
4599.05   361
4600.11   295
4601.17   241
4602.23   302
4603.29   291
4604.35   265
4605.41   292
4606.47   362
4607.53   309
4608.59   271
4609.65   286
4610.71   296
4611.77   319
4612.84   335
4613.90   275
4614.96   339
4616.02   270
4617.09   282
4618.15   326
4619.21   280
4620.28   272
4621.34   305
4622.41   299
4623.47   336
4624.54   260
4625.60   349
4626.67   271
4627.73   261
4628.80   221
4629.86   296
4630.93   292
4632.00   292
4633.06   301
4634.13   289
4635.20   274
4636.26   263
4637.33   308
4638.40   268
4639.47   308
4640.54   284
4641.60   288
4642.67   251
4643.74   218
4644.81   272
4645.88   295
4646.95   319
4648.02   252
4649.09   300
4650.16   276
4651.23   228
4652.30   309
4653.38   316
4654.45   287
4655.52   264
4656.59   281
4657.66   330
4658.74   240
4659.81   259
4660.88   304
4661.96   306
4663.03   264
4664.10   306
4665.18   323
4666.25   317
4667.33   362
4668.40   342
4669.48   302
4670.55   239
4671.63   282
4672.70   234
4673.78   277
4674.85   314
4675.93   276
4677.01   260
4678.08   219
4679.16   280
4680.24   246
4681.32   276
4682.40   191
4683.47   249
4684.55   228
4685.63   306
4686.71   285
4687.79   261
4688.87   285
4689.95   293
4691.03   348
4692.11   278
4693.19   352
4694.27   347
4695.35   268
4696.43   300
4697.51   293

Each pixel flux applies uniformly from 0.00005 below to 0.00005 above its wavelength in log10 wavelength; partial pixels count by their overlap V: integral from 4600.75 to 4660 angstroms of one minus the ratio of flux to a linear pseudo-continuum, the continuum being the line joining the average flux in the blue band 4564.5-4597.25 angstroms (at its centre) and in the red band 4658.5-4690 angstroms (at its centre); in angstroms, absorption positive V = -2.69 angstroms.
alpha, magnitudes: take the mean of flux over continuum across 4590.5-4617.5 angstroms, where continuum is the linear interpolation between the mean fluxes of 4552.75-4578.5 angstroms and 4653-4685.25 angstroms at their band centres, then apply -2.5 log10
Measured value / -0.07 mag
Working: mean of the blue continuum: 269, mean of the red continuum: 279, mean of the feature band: 291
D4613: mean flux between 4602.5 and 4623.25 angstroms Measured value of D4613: 299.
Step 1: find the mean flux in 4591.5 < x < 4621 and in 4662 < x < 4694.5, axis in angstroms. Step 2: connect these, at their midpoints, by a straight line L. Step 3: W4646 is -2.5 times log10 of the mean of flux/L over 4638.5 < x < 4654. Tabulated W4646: 0.03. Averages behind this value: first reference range 293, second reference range 285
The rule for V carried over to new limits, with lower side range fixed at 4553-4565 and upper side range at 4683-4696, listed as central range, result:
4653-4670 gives -0.8 angstroms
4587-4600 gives -0.4 angstroms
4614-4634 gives -1.0 angstroms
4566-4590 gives -0.5 angstroms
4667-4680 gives 0.4 angstroms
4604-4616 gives -1.2 angstroms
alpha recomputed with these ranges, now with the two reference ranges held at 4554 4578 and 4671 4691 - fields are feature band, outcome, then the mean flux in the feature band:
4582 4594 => -0.005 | 269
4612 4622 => -0.121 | 299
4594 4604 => -0.085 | 289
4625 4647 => -0.056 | 281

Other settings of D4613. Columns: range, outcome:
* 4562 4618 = 280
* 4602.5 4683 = 286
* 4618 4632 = 289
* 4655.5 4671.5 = 297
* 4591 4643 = 290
